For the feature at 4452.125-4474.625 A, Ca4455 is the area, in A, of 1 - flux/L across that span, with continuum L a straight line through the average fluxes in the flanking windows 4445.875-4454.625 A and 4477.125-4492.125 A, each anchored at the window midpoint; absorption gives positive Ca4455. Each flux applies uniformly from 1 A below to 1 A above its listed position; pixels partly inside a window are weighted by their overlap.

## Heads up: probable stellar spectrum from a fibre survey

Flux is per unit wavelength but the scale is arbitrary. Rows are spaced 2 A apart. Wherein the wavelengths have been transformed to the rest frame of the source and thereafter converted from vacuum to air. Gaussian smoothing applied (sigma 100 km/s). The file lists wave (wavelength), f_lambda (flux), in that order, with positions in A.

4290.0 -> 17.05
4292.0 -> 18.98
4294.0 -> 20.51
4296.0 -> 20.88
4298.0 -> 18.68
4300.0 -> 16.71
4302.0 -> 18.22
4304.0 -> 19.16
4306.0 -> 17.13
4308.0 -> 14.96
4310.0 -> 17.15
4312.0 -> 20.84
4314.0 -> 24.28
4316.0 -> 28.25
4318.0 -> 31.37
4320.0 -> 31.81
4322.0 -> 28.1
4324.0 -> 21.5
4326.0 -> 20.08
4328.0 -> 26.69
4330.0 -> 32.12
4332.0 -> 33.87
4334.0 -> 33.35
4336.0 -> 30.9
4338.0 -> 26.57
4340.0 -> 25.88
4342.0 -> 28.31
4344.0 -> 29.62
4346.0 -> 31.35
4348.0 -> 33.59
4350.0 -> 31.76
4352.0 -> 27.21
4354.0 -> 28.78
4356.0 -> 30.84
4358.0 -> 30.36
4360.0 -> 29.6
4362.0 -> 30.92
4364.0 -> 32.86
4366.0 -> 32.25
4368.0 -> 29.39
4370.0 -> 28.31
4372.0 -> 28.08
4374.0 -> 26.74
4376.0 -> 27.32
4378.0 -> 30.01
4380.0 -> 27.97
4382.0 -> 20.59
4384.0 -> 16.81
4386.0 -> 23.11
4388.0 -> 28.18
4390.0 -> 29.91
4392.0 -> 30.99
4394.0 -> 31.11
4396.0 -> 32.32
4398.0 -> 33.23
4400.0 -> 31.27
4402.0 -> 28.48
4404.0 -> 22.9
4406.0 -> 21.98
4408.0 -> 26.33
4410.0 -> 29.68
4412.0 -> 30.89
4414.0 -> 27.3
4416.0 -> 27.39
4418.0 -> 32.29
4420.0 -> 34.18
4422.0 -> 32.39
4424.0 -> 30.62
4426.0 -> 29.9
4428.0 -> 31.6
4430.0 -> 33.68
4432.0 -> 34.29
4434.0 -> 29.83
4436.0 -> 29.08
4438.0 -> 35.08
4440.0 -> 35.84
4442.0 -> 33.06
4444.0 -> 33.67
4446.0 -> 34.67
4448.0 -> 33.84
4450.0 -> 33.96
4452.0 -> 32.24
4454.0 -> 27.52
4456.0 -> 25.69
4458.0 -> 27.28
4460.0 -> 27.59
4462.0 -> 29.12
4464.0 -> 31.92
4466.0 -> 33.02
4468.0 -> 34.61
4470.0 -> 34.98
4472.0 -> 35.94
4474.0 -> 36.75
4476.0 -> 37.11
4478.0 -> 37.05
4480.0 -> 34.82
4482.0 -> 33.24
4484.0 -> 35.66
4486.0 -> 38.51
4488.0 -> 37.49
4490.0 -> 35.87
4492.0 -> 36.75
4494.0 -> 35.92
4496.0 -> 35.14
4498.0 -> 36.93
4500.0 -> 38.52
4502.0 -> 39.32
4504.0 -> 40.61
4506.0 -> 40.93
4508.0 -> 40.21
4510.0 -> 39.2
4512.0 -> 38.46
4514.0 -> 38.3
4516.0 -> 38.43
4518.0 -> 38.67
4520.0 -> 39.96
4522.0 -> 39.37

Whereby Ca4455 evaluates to 1.8 A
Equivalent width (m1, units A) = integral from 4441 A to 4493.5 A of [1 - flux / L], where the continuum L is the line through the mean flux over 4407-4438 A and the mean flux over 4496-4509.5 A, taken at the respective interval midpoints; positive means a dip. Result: 2.8 A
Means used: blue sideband 30.8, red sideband 39.1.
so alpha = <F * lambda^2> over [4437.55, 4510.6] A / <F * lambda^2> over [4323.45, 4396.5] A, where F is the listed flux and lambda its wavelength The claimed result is 1.28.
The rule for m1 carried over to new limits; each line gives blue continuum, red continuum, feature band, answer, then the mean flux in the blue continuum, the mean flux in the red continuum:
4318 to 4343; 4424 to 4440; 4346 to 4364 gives -0.8 A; 28.4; 32.1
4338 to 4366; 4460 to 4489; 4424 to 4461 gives 2.1 A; 30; 34.8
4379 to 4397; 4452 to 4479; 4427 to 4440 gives -1.1 A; 26.8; 32.2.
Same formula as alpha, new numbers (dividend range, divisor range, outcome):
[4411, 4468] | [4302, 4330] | 1.42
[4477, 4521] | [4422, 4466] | 1.23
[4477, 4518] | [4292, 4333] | 1.78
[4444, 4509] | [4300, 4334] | 1.55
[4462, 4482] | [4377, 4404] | 1.30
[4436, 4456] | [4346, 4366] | 1.11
